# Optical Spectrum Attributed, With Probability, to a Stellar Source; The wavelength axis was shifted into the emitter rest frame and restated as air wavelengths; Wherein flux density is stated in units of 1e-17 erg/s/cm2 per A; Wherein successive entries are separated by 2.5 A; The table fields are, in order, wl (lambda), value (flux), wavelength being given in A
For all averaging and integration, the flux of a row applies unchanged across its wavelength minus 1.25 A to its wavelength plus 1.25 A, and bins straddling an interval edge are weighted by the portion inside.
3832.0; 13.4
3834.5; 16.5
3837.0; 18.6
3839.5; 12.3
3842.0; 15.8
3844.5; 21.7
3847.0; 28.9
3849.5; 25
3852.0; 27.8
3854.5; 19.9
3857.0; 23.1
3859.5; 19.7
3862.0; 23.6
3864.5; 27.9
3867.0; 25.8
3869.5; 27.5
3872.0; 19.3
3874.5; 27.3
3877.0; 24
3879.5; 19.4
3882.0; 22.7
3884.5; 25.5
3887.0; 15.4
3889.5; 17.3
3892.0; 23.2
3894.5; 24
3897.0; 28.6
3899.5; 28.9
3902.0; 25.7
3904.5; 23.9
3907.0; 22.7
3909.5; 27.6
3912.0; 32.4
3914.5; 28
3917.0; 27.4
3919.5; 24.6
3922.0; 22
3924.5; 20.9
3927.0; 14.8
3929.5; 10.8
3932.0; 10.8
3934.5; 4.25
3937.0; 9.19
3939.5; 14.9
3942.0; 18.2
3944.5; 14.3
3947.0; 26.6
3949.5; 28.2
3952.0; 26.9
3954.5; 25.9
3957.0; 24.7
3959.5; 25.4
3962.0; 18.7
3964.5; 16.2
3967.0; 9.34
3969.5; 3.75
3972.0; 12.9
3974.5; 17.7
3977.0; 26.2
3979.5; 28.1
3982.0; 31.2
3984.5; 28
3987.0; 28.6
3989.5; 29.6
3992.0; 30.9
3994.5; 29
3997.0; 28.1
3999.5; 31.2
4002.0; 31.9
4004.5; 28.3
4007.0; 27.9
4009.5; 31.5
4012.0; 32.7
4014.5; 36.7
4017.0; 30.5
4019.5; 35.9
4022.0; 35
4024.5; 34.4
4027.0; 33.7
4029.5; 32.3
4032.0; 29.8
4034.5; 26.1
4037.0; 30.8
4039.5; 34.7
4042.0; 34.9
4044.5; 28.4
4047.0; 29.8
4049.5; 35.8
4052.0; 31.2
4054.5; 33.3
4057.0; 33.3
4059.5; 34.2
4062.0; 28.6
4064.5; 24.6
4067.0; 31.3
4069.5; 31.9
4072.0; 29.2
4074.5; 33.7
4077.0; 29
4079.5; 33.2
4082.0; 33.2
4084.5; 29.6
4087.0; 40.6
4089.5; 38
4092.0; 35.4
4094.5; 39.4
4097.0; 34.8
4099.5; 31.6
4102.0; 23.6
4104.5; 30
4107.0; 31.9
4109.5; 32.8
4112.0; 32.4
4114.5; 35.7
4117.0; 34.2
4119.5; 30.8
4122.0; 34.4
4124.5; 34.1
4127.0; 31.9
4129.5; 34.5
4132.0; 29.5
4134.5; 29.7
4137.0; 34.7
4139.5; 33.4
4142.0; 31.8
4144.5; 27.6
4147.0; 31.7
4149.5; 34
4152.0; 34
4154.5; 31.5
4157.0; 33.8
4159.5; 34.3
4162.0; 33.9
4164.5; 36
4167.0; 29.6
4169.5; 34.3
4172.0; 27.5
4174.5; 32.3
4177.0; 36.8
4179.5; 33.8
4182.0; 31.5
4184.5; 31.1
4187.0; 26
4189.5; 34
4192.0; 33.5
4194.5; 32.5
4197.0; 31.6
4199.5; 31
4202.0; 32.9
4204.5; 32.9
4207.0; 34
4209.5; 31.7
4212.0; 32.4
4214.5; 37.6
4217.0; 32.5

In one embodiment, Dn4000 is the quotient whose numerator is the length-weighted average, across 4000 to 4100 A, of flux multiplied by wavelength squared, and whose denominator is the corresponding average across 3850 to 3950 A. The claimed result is 1.60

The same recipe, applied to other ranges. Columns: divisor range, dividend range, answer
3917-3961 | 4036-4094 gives 1.80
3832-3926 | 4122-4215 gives 1.61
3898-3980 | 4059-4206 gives 1.76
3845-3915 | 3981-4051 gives 1.38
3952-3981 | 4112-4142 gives 1.83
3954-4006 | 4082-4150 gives 1.46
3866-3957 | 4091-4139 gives 1.65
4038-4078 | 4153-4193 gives 1.09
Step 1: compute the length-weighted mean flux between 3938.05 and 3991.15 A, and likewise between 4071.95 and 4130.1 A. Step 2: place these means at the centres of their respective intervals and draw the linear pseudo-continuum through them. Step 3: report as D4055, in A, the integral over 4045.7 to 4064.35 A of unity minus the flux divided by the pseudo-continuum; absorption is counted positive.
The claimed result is -1.6 A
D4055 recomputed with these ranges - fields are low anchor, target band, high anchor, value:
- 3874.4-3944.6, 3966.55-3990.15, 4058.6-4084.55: 3.3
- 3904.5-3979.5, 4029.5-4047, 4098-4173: -3.3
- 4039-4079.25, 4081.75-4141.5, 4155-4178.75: -1.6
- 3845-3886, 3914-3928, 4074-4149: 1.7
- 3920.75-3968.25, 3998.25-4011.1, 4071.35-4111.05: -3.3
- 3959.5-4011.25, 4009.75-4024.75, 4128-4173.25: -4.6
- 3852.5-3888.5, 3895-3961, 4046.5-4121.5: 9.3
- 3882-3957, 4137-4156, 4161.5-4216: -0.8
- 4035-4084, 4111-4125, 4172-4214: -0.8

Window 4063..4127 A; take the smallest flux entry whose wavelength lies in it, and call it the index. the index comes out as 23.6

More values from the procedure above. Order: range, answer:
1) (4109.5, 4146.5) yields 27.6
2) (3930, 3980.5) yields 3.75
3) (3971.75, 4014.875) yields 12.9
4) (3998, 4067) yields 24.6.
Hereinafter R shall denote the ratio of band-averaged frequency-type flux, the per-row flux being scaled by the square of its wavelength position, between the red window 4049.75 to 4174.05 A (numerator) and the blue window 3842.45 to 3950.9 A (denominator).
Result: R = 1.6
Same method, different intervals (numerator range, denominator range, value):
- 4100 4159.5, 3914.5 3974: 1.95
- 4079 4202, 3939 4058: 1.27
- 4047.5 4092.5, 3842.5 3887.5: 1.53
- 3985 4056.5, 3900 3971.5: 1.65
